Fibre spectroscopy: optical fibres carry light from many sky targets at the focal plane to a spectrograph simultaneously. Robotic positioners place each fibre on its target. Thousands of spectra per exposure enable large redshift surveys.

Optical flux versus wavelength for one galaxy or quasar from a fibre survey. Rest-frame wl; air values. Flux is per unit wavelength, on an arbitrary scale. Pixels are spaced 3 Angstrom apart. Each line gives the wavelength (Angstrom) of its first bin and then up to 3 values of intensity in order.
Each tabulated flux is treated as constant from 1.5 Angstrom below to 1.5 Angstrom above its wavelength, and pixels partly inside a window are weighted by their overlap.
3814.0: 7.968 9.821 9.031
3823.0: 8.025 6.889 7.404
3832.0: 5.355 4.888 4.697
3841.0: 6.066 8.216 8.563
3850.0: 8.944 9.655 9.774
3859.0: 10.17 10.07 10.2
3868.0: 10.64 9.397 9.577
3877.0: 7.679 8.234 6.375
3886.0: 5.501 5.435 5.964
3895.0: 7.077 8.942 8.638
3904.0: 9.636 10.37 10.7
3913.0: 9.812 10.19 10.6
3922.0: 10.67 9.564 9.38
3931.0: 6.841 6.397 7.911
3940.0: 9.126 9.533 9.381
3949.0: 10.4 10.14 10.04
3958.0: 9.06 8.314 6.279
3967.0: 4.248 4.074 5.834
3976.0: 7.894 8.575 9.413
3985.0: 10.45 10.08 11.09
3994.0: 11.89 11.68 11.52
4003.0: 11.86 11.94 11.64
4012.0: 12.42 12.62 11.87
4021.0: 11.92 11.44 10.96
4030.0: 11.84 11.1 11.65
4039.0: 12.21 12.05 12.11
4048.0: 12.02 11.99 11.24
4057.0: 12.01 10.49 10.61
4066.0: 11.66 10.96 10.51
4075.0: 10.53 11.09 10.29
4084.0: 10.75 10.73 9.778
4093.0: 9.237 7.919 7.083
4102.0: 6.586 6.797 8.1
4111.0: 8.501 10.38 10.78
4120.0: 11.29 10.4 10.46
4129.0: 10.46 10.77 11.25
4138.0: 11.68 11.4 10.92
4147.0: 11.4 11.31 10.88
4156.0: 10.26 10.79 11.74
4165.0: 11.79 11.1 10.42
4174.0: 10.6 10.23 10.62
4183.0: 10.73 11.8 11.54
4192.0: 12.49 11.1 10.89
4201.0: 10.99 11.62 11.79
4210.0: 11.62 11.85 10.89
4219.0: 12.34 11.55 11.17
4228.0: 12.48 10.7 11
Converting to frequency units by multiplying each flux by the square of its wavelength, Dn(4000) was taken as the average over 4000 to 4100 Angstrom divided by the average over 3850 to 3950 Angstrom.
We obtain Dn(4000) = 1.3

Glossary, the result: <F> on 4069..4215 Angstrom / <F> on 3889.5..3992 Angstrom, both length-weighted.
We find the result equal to 1.2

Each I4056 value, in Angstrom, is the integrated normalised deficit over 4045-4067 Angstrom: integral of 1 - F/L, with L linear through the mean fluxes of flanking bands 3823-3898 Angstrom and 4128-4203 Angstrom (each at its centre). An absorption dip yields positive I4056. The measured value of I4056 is -3.5 Angstrom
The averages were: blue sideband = 7.81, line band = 11.5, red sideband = 11.1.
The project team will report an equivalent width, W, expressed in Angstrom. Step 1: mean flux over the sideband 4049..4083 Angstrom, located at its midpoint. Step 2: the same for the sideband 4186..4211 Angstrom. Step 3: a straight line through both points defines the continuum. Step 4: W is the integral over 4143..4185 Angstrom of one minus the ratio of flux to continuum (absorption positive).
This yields 1.7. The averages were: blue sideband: 11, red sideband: 11.5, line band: 10.9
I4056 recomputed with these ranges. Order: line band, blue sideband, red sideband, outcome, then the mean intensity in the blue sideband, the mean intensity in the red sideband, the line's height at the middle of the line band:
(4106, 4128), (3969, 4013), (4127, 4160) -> 1.9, 10.1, 11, 10.8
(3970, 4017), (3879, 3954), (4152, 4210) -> -4.9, 8.68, 11.1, 9.4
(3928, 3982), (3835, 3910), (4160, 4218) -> 6.5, 8.3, 11.3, 9.07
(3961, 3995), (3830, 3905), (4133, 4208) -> 3.9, 7.97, 11.2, 9.14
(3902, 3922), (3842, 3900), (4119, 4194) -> -3.2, 8.42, 11.1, 8.8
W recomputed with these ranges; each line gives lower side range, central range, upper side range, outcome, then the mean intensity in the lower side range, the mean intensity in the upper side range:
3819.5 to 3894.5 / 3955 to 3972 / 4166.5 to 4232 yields 4.2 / 7.84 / 11.3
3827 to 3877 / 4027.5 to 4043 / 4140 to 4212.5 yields -2.8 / 8.32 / 11.2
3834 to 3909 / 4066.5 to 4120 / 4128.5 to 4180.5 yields 4.5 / 8.23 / 11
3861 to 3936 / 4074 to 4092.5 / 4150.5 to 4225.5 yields -0.3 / 8.7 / 11.2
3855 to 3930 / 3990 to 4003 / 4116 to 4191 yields -2.4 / 8.96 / 11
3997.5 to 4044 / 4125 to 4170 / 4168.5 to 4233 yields 1.4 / 11.8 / 11.3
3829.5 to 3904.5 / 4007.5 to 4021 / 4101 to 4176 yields -4.1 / 7.96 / 10.4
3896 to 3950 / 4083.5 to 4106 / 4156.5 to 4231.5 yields 4.3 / 9.31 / 11.3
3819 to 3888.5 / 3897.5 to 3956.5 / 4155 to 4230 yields -4.8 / 8.01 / 11.3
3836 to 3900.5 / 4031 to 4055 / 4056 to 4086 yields -3.0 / 8.13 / 10.9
